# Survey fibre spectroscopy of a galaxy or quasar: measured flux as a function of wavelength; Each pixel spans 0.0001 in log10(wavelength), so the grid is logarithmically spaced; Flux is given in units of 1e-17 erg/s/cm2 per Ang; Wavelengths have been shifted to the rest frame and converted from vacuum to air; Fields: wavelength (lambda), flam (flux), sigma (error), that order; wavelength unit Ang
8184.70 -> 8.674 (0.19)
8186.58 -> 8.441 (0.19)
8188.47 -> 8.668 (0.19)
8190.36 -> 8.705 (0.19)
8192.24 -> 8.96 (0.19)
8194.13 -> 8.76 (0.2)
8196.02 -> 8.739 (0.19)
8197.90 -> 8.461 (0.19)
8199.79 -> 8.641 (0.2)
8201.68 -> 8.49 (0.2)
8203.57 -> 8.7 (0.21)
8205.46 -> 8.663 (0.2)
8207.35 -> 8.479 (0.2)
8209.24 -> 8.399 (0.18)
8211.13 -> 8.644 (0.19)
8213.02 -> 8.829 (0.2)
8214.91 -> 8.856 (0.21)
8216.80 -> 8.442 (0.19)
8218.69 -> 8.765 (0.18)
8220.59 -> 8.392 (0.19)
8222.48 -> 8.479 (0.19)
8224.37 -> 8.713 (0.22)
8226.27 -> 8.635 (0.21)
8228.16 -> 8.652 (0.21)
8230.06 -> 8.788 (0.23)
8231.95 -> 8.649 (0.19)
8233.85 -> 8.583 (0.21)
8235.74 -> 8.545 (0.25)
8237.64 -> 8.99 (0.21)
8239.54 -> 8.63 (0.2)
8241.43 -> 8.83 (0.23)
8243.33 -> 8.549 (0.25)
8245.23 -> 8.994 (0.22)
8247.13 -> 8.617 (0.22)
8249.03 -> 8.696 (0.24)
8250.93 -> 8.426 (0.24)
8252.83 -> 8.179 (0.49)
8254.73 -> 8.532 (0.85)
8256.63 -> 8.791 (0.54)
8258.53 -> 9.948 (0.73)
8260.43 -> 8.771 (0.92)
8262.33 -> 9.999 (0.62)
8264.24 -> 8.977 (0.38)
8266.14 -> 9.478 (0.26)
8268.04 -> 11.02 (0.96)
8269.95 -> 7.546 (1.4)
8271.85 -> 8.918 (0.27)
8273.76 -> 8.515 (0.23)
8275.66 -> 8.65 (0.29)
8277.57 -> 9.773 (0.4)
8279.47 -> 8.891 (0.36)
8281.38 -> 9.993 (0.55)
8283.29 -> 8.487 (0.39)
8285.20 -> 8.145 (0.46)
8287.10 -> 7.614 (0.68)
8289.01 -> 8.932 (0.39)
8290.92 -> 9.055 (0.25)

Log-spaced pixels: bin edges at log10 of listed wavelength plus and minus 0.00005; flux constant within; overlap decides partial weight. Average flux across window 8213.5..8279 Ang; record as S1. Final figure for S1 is 8.83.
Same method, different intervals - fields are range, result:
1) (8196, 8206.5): 8.6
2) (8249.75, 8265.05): 8.95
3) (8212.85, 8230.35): 8.64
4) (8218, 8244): 8.66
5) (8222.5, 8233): 8.67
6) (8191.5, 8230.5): 8.64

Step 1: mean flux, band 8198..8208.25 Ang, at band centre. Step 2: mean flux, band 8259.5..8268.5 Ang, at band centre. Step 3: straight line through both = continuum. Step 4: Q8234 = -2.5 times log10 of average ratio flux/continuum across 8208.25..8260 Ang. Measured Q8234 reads 0.05 mag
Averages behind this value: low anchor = 8.58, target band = 8.69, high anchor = 9.58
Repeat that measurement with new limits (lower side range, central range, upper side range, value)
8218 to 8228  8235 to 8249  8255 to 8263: 0.028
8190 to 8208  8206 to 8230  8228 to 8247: 0.009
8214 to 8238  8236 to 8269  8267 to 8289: -0.031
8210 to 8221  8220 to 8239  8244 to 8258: 0.001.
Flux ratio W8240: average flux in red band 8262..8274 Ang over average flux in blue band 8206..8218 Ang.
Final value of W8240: 1.07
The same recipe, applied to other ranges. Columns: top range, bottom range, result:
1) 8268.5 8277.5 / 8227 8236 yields 1.00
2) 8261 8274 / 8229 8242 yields 1.06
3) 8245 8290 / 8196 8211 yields 1.04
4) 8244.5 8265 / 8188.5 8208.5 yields 1.03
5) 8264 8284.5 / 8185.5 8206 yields 1.05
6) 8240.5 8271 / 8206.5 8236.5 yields 1.04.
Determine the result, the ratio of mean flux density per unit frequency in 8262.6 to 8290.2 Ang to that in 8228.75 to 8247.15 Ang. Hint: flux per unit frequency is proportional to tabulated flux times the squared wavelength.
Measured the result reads 1.0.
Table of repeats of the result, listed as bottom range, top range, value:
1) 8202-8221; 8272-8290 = 1.04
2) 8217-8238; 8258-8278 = 1.08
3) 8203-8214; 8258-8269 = 1.14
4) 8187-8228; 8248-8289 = 1.05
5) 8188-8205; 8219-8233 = 1.00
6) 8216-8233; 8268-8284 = 1.06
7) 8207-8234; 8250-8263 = 1.04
